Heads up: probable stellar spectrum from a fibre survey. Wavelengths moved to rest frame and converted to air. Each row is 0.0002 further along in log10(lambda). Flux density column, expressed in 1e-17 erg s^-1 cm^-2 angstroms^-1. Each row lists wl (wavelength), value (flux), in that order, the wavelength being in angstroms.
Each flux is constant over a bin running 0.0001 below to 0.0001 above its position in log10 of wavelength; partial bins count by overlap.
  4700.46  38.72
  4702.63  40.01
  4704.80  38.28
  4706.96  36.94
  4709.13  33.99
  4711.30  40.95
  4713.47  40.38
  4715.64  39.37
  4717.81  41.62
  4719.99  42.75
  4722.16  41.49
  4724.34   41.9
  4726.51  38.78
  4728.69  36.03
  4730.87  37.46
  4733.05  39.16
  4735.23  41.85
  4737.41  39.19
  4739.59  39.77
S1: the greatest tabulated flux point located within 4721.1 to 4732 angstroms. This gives 41.9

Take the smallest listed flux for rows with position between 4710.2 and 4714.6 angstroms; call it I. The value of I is 40.38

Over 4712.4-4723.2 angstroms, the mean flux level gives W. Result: 41.1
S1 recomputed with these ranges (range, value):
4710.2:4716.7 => 40.95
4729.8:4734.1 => 39.16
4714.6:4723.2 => 42.75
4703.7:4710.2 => 38.28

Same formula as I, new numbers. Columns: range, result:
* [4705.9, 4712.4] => 33.99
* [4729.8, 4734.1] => 37.46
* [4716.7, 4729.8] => 36.03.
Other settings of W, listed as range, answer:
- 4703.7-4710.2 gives 36.4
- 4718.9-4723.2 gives 42.1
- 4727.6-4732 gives 36.7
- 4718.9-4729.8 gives 40.2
